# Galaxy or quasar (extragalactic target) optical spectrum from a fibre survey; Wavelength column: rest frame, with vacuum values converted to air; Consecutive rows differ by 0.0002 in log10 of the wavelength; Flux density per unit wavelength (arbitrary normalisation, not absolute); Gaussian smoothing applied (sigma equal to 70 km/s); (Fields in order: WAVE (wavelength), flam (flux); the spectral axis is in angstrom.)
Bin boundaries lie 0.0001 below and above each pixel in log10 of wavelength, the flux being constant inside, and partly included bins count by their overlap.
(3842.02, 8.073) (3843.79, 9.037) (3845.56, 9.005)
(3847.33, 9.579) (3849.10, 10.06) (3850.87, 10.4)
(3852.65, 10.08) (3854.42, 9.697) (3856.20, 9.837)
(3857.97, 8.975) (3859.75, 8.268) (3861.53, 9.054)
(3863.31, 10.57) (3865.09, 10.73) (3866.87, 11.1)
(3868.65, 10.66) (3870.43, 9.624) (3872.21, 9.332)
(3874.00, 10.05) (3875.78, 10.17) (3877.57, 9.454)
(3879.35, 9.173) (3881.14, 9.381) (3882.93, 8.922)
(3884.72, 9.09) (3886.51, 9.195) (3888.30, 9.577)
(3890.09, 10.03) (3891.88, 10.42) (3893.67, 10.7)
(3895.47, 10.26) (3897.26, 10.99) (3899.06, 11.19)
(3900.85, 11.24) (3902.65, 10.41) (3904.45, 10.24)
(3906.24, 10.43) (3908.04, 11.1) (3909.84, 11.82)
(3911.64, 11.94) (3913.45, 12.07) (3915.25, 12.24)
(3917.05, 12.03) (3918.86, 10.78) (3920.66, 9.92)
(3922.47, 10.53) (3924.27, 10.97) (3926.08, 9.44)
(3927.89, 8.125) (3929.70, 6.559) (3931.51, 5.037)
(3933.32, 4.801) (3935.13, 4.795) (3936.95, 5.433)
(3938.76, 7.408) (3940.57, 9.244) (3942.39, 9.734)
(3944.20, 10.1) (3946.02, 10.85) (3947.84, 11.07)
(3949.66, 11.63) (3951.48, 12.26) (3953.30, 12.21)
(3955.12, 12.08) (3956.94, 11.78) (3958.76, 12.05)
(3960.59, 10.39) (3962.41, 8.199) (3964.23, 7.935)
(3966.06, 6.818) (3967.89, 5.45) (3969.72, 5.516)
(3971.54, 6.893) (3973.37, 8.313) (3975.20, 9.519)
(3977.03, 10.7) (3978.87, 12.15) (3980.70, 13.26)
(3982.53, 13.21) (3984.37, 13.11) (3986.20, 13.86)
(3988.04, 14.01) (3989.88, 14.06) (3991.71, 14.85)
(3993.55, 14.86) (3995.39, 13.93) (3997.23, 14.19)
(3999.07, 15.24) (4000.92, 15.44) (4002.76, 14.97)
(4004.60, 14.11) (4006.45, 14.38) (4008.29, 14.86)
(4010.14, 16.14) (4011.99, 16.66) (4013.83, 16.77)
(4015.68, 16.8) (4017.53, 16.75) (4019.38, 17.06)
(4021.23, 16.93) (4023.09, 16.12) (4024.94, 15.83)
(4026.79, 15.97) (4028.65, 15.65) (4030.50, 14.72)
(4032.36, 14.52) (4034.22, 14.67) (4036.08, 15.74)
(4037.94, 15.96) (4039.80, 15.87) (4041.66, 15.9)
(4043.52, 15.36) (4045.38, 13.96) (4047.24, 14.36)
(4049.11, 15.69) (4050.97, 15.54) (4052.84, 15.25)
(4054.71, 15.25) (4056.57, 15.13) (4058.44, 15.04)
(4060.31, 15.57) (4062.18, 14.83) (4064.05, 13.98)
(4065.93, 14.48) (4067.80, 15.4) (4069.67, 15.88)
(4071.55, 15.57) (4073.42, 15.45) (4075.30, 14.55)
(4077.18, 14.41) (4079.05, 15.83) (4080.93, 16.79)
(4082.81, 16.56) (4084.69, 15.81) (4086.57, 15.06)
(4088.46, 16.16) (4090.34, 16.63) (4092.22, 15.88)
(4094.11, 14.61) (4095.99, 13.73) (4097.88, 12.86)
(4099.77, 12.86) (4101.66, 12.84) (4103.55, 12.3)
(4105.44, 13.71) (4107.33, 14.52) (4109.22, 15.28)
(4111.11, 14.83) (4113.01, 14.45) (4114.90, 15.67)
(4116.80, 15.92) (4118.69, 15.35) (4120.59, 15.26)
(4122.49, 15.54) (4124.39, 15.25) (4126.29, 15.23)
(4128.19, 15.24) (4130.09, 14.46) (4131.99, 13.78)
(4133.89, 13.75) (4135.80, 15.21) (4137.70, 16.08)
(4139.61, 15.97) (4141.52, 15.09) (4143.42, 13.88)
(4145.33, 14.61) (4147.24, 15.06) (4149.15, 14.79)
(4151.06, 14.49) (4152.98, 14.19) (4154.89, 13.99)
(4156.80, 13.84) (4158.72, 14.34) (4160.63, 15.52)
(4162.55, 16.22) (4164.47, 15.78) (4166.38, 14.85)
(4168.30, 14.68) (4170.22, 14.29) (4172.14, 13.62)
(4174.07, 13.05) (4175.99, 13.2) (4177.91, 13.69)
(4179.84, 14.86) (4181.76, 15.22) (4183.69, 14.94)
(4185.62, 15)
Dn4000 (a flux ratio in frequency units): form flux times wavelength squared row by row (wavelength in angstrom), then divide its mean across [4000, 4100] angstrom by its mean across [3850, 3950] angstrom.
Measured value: 1.70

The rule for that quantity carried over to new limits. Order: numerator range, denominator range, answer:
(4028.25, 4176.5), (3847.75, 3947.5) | 1.70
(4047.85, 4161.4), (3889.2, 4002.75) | 1.52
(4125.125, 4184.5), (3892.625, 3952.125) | 1.67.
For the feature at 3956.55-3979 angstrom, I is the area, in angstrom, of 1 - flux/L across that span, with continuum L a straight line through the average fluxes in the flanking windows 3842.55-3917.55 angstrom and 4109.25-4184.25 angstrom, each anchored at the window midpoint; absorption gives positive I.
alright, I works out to 5.7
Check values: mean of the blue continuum 10.2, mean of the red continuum 14.8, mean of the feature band 8.72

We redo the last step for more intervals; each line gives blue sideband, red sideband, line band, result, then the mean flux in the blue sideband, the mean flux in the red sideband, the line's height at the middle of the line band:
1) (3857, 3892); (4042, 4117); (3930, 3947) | 5.8 angstrom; 9.67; 14.9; 11.3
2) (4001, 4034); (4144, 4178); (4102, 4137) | 0.2 angstrom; 15.7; 14.5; 14.8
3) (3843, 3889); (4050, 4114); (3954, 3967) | 2.2 angstrom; 9.66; 14.9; 12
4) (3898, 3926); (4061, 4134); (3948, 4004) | 3.6 angstrom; 11.1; 14.9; 12.4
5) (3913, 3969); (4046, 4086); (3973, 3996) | -2.8 angstrom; 9.38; 15.3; 11.4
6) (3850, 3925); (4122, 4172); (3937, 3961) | 1.6 angstrom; 10.3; 14.8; 11.4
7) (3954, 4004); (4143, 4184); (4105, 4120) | -1.4 angstrom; 11.6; 14.5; 13.7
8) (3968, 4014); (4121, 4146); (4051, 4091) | -3.7 angstrom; 13.1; 14.9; 14.1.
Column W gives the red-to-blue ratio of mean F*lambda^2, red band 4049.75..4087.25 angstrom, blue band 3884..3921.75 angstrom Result 1.55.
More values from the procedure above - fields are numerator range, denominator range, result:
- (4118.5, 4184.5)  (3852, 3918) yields 1.63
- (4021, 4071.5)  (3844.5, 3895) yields 1.71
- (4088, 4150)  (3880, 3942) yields 1.71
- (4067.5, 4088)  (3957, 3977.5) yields 1.95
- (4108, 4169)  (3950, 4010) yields 1.35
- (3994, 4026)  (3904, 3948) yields 1.73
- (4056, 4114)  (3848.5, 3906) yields 1.65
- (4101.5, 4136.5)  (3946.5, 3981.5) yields 1.60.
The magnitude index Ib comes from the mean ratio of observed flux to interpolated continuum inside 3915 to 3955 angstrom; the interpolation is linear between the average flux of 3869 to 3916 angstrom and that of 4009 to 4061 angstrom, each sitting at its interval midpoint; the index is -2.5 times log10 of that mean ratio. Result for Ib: 0.267 mag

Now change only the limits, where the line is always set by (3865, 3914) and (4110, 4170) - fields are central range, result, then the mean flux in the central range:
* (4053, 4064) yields -0.13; 15.1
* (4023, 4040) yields -0.19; 15.5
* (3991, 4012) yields -0.20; 14.9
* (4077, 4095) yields -0.14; 15.8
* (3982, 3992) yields -0.14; 13.8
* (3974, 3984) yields 0.02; 11.7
